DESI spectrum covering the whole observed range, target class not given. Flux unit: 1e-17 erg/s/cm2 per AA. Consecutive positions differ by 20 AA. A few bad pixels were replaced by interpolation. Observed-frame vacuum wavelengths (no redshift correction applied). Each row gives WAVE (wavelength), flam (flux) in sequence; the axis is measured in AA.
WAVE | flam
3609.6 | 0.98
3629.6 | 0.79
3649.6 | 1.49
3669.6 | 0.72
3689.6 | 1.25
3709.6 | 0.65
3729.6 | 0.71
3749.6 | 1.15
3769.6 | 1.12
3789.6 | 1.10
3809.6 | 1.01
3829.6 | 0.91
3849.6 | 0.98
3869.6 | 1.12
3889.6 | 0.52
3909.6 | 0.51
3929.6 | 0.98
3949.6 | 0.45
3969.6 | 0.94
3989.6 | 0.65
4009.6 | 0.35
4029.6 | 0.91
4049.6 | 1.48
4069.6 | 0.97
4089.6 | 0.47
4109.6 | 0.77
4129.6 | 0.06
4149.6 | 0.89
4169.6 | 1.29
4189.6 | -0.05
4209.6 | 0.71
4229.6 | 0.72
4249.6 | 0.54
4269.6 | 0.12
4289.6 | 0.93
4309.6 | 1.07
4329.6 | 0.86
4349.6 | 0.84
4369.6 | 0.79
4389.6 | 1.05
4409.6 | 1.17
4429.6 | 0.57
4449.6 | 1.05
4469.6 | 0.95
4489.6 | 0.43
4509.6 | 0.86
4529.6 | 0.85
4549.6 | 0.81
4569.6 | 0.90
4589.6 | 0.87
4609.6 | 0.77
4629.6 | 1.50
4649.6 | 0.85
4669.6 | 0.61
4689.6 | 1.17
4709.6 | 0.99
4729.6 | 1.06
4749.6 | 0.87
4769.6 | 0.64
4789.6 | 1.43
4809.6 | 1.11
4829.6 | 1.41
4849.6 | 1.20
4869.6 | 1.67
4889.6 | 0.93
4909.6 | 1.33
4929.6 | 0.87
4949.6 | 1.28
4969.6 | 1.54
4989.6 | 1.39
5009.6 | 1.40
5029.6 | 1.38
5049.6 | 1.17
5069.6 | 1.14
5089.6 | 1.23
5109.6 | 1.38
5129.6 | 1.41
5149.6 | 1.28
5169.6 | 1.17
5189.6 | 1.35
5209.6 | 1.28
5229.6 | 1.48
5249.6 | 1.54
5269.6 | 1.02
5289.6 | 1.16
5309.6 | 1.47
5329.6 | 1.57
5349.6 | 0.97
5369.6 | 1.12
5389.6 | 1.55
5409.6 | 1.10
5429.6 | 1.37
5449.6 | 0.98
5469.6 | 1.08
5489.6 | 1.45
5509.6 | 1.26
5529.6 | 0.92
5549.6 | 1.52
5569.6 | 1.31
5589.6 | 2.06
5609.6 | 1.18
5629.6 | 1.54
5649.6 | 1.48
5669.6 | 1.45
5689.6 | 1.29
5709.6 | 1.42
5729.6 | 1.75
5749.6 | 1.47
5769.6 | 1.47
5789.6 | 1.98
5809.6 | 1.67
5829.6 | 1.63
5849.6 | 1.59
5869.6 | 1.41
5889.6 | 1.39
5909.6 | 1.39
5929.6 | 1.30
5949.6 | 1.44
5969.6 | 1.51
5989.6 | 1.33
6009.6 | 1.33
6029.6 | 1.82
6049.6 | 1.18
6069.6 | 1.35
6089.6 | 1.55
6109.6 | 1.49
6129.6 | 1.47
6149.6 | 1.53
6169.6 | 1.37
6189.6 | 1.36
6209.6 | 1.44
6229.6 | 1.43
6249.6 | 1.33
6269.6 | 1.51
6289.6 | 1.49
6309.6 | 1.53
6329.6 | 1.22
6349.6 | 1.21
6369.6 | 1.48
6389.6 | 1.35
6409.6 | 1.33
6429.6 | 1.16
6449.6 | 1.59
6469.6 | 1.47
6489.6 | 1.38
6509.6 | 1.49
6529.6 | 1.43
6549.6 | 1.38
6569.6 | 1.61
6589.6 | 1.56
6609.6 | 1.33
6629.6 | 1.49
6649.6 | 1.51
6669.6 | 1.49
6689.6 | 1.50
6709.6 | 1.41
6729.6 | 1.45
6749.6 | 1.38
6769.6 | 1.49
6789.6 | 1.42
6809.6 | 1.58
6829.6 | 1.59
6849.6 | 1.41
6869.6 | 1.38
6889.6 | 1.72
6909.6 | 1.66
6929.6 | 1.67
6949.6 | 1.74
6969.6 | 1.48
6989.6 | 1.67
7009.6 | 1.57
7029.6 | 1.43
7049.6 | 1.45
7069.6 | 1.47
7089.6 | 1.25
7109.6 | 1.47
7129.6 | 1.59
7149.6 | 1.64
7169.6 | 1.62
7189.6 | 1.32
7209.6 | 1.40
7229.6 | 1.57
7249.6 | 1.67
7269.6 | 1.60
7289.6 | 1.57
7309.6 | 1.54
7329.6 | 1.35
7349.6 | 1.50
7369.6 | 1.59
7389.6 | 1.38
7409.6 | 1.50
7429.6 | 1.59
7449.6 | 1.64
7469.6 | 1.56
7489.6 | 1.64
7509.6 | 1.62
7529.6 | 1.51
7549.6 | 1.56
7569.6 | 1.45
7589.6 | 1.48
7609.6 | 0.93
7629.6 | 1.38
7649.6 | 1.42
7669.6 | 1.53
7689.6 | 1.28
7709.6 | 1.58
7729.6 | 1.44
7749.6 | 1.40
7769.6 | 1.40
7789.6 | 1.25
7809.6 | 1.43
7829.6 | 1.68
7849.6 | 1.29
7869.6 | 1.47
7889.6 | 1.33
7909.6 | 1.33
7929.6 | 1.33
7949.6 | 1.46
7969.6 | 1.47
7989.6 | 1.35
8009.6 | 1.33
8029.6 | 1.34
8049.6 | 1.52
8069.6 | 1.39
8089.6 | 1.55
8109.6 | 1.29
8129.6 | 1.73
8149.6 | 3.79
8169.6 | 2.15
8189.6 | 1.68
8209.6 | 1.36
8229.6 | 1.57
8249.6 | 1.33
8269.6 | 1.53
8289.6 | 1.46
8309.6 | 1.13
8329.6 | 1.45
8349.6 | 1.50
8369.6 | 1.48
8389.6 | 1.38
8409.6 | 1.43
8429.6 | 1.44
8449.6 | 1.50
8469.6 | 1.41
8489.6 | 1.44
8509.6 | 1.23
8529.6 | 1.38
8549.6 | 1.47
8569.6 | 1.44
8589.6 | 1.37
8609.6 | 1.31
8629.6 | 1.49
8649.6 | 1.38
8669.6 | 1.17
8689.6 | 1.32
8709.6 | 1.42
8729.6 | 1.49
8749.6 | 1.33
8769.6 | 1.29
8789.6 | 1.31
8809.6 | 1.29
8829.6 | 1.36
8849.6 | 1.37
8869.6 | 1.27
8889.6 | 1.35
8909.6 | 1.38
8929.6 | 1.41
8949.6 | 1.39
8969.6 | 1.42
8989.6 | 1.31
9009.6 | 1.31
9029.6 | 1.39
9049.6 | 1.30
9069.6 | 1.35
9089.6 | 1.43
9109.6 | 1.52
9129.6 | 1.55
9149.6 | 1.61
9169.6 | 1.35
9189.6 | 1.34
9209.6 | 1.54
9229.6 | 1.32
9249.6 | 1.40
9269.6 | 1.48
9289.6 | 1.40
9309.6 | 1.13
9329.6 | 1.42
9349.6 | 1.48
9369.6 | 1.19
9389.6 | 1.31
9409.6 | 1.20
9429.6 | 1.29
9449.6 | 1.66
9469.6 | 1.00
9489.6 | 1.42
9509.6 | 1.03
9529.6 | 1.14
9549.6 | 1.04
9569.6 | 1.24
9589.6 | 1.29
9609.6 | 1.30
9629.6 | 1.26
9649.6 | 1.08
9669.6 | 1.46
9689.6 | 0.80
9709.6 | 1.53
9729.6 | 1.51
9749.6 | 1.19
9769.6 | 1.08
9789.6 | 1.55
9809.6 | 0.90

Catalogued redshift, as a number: 0.24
